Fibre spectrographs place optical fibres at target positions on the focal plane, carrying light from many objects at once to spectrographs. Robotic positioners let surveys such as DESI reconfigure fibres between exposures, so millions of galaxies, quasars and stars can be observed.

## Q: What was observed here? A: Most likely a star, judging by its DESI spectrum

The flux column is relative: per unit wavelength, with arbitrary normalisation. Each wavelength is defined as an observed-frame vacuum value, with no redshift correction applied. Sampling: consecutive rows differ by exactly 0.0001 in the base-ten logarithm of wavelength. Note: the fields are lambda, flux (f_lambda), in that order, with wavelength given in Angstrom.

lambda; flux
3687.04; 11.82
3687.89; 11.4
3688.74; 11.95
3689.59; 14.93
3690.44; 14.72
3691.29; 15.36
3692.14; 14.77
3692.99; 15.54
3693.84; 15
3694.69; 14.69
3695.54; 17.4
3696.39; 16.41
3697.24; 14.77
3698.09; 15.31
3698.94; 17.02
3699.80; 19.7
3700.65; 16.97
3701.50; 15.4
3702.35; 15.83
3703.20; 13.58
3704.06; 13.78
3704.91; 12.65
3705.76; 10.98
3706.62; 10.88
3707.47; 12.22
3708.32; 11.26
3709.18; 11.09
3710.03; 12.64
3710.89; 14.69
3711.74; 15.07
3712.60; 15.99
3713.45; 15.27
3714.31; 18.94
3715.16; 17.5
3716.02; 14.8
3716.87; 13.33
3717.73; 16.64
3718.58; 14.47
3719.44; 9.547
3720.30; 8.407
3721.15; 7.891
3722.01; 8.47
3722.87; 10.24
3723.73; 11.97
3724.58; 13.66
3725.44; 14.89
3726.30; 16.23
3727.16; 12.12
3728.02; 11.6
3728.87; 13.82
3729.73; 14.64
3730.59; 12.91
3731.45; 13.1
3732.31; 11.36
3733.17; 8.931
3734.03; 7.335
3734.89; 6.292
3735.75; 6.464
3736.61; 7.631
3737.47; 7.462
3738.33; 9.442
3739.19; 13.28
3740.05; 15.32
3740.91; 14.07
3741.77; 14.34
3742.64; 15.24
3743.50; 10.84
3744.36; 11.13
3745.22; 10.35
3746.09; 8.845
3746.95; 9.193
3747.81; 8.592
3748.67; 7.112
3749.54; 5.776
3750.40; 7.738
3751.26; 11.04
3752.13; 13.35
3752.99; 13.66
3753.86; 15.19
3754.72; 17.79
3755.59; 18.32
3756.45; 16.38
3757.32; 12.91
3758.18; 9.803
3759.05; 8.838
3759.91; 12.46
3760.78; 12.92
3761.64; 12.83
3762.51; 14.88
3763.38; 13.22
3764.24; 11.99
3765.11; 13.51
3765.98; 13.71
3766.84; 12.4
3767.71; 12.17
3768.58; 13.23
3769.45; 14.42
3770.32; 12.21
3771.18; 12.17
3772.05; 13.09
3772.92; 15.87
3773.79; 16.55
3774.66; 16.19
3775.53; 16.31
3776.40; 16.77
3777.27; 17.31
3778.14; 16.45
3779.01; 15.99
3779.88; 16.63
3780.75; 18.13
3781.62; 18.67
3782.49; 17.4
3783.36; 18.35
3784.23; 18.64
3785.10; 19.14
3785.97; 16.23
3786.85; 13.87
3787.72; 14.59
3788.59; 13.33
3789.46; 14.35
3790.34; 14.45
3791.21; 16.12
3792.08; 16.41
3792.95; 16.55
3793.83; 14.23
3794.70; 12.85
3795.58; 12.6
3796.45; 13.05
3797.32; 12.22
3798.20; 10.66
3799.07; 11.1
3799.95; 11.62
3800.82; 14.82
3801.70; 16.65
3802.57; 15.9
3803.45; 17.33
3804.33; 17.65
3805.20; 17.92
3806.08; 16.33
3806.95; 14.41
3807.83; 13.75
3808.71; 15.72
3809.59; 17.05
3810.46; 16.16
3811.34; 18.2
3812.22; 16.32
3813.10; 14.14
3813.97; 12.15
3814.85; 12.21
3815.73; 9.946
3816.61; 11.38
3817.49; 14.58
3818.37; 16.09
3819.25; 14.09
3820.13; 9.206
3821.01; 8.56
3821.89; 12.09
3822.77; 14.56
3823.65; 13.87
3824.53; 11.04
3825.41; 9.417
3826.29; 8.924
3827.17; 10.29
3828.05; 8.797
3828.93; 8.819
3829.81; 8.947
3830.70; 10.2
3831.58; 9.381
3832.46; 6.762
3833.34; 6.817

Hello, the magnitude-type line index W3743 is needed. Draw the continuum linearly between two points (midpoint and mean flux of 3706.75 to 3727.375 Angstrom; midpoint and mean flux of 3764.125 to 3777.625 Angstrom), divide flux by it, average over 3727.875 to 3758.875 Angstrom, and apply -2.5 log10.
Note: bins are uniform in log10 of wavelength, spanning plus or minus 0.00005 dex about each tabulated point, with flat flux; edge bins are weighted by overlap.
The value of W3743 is 0.20 mag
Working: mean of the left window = 13.2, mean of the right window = 14.3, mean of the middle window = 11.4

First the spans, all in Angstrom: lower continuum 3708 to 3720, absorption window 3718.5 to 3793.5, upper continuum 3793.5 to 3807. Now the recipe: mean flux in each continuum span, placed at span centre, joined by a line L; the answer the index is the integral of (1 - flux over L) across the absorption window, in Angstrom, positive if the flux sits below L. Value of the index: 6.6 Angstrom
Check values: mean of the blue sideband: 14.3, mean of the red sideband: 14.3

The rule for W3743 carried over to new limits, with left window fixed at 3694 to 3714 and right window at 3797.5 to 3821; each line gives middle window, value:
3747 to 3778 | 0.10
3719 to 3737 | 0.31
